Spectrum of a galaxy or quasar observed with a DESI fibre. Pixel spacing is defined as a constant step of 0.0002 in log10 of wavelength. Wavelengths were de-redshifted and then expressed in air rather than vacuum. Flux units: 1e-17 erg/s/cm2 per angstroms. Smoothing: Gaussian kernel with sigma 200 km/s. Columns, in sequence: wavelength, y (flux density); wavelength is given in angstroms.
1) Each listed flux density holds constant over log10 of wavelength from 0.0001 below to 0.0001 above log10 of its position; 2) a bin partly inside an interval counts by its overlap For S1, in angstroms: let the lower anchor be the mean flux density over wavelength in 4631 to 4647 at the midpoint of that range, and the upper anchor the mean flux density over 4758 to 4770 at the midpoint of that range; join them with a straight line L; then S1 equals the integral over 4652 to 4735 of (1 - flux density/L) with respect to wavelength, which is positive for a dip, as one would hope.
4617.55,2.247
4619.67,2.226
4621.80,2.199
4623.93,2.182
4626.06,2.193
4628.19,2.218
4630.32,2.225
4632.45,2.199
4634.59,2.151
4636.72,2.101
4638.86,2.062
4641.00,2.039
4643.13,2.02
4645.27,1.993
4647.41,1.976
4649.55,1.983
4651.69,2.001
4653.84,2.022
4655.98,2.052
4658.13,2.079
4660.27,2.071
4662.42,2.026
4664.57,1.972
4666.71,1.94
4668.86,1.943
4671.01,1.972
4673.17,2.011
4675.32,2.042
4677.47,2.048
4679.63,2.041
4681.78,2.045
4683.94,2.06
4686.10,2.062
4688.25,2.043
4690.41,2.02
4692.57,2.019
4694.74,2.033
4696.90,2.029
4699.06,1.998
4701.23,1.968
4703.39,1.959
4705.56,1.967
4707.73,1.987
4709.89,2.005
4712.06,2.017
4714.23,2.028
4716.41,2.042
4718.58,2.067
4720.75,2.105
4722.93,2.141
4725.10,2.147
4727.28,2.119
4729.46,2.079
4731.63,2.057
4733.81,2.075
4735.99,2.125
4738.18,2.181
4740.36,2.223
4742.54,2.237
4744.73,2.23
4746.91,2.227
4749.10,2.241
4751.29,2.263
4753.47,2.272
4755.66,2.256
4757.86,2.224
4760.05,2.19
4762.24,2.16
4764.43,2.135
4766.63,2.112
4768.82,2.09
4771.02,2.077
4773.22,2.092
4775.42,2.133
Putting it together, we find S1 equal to 2.9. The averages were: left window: 2.08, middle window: 2.03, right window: 2.14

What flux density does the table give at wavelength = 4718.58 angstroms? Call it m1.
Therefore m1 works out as 2.067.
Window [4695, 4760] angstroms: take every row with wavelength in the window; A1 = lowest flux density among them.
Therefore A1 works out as 1.959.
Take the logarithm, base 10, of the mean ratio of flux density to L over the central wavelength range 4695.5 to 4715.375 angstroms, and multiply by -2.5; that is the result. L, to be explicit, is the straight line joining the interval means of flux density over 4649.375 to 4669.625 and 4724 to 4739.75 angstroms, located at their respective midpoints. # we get 0.04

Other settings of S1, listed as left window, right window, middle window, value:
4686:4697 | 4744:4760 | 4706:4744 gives 0.9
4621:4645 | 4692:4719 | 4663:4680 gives 0.6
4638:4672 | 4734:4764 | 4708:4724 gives 0.6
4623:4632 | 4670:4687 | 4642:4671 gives 1.4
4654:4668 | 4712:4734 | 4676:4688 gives 0.0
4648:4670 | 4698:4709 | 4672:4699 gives -0.6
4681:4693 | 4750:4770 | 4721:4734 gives 0.1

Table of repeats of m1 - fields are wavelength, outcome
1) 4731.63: 2.057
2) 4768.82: 2.09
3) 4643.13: 2.02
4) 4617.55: 2.247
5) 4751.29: 2.263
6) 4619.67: 2.226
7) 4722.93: 2.141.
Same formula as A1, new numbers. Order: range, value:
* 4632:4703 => 1.94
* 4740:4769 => 2.09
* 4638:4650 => 1.976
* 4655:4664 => 2.026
